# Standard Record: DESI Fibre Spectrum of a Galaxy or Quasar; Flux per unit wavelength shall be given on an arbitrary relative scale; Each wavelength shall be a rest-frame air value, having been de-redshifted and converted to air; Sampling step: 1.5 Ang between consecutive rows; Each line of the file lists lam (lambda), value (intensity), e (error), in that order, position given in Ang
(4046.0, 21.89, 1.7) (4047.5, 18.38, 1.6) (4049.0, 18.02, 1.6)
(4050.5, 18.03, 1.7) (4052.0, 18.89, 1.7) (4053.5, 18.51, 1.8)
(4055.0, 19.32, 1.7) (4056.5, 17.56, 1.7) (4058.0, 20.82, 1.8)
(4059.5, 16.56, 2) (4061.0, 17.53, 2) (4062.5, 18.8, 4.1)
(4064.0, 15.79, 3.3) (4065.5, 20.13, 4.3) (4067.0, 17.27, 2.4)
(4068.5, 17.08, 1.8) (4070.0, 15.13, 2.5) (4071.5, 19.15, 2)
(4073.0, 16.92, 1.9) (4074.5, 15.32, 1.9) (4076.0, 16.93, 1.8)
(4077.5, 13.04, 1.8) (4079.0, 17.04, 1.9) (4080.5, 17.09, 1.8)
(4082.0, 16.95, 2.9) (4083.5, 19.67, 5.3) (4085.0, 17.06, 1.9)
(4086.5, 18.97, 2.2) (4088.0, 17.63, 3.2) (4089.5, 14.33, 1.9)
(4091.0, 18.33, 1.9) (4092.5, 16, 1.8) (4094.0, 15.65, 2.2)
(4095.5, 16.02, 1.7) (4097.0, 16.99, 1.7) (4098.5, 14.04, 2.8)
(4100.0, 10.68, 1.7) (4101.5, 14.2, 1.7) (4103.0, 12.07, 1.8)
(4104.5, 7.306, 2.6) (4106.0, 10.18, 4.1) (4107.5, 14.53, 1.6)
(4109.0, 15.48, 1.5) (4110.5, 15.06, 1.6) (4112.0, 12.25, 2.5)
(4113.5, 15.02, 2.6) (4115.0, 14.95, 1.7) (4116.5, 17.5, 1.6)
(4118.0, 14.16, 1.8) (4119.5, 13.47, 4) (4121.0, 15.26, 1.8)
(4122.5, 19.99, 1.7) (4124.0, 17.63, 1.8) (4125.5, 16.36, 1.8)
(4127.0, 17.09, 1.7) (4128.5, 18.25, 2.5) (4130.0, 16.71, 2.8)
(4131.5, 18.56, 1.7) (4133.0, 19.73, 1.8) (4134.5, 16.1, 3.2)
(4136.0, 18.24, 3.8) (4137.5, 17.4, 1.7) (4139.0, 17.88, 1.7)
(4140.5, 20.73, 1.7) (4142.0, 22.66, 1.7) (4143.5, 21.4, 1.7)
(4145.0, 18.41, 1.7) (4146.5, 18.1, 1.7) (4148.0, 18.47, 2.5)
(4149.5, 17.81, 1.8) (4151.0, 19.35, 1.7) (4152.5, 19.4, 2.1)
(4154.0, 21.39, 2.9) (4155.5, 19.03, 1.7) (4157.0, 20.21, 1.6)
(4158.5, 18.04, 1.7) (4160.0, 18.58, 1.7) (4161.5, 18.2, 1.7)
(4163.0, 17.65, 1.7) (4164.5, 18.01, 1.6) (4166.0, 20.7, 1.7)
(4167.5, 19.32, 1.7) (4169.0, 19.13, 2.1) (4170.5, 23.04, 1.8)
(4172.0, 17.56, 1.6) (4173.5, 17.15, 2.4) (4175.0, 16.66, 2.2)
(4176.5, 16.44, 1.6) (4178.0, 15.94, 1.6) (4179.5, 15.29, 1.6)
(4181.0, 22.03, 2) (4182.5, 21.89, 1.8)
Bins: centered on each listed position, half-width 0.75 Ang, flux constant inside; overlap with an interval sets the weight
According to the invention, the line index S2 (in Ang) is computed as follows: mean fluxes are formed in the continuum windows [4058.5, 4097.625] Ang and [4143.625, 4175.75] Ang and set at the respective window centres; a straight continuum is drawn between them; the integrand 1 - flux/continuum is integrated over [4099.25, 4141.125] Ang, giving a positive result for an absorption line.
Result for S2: 5.7 Ang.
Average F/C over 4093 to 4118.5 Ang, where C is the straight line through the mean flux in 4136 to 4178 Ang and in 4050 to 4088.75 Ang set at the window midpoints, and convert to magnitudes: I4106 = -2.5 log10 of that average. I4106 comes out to 0.29 mag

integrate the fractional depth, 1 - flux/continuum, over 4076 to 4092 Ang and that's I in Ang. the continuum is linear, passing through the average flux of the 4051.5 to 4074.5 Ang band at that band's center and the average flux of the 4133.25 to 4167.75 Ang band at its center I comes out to 1.02 Ang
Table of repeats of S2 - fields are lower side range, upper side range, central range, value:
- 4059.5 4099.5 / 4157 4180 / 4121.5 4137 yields -0.2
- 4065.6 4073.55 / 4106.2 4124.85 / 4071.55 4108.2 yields 2.5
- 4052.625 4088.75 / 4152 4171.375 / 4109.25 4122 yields 2.5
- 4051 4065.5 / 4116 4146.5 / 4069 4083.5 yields 1.3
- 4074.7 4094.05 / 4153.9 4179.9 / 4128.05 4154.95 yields -1.5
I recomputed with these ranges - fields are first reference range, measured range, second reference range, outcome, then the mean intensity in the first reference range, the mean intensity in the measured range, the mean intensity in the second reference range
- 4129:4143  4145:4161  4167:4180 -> -0.6 Ang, 18.7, 19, 17.9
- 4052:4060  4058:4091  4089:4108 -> -1.3 Ang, 18.6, 17.2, 13.9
